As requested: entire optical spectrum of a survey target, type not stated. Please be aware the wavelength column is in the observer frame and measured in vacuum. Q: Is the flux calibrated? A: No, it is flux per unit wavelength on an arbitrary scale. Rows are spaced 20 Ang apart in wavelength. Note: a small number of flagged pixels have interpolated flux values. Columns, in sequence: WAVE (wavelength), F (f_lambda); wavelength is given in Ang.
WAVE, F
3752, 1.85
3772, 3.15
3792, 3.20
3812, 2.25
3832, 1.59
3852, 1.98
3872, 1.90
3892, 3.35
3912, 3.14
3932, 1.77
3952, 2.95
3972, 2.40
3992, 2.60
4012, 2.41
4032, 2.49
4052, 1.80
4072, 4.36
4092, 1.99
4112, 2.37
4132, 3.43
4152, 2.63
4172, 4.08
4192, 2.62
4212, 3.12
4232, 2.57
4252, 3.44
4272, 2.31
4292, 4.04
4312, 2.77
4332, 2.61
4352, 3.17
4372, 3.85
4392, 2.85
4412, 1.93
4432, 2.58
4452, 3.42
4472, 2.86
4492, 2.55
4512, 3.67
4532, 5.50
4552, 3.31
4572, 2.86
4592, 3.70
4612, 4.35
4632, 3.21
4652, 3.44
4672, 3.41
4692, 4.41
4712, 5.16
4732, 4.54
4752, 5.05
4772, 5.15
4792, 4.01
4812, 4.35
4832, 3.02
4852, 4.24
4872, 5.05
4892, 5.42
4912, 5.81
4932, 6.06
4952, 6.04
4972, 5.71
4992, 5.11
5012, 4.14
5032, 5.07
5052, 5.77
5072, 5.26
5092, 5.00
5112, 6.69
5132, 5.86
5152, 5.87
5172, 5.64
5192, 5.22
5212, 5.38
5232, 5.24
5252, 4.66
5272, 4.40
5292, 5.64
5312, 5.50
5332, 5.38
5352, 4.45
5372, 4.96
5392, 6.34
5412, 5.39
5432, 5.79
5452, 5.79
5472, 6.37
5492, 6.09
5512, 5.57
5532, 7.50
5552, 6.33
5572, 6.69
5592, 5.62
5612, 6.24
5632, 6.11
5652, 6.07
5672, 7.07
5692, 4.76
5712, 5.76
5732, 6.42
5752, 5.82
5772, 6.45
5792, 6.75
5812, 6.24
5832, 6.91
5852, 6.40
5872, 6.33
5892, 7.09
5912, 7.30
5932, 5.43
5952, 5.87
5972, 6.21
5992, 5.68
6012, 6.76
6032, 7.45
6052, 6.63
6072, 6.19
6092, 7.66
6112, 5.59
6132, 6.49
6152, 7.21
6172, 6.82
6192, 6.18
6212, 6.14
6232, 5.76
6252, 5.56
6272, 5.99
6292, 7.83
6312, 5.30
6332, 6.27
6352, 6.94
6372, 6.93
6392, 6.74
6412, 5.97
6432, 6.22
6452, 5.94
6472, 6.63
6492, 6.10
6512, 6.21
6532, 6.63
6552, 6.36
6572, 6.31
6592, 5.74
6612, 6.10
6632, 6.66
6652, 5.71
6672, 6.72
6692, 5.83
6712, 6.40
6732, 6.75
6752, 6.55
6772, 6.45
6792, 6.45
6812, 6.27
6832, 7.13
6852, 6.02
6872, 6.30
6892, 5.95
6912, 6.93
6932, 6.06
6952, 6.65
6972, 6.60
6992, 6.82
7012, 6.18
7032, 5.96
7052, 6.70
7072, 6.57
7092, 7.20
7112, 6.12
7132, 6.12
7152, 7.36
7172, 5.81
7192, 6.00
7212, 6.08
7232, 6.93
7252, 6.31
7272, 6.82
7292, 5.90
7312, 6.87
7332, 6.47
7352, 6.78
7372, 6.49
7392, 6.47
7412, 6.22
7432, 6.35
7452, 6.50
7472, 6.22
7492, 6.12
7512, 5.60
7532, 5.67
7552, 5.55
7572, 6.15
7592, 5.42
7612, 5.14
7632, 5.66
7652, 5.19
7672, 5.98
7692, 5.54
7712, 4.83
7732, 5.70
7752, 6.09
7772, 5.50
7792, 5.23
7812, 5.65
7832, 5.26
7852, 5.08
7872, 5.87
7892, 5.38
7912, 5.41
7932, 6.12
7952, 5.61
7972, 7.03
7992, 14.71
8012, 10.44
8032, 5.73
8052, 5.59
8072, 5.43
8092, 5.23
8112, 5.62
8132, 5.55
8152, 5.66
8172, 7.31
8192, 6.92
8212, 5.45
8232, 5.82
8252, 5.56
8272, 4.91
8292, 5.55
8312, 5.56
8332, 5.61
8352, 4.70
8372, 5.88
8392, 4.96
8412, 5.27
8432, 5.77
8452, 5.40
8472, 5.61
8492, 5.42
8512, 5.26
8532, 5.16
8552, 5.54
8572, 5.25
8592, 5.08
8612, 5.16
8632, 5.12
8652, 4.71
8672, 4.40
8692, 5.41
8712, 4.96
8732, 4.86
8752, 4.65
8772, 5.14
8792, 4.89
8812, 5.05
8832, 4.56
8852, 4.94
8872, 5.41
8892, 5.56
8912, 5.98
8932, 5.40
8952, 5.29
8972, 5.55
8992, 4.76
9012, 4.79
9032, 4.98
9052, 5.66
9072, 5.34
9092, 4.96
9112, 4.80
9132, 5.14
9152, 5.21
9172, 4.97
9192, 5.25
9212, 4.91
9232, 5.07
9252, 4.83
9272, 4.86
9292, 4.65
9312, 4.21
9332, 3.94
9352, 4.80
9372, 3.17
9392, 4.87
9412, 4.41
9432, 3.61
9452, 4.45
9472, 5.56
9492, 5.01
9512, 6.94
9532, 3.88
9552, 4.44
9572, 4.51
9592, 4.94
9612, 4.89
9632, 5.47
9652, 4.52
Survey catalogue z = 0.217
